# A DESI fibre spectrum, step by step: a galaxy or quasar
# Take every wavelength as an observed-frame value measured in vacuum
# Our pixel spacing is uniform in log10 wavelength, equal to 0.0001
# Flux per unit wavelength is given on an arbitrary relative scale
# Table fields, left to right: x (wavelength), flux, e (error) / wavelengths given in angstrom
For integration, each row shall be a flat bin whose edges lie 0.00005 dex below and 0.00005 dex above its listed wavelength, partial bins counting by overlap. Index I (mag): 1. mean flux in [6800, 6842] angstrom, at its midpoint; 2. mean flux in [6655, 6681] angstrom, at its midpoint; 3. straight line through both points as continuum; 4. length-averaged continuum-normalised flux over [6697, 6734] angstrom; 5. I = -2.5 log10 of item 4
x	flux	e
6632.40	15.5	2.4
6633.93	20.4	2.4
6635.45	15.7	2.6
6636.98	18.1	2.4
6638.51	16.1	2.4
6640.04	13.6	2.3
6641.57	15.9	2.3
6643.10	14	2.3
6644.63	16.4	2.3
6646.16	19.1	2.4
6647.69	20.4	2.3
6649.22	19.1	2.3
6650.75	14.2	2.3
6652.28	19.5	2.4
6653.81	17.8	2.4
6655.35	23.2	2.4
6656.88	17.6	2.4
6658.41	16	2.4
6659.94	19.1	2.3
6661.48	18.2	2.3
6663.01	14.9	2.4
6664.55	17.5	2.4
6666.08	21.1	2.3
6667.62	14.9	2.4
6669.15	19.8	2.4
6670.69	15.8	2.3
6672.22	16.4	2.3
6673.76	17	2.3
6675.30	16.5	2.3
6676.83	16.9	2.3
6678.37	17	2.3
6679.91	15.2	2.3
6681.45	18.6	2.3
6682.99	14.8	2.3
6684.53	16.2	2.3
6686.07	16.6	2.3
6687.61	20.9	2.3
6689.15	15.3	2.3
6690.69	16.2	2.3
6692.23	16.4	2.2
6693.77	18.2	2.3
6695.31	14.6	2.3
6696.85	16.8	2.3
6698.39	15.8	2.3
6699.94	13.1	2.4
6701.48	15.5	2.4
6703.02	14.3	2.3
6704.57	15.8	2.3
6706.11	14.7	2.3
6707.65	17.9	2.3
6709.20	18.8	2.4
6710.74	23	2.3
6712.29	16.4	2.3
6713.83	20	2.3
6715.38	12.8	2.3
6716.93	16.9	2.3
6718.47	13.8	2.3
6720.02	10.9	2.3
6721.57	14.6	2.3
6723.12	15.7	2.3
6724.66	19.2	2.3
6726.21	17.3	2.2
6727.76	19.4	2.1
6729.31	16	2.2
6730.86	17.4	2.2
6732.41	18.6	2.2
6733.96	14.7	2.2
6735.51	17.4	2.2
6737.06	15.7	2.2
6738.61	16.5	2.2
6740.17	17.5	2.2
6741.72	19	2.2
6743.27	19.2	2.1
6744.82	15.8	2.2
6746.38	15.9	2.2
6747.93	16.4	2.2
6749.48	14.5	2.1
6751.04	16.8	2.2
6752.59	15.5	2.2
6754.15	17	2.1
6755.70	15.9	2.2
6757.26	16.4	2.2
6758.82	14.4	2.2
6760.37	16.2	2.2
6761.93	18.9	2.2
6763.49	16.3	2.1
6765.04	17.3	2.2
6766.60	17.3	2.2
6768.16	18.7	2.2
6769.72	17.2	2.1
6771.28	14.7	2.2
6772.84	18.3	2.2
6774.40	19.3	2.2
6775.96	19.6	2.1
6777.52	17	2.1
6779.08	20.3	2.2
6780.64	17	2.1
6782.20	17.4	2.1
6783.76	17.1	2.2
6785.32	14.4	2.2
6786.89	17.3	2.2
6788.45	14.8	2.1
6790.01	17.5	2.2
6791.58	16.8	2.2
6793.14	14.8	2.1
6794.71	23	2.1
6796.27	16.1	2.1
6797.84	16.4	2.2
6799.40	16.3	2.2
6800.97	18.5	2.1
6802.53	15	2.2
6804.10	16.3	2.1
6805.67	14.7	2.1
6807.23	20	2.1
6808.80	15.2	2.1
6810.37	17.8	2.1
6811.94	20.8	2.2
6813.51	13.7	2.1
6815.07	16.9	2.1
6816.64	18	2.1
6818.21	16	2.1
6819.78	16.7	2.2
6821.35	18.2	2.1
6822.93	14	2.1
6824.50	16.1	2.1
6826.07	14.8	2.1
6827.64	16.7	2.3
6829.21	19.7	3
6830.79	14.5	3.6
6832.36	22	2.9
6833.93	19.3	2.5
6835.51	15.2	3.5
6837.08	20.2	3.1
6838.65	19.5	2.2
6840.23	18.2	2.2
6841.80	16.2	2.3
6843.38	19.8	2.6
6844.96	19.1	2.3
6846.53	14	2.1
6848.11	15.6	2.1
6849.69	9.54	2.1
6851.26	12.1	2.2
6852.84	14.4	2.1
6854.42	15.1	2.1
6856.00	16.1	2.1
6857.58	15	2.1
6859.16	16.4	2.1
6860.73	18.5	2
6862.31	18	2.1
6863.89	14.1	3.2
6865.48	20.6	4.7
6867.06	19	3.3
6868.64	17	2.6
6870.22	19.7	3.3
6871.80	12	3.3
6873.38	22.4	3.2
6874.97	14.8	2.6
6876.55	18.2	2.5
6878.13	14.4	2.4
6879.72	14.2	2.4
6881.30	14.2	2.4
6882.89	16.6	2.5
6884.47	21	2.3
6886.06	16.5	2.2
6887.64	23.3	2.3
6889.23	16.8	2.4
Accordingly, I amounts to 0.06 mag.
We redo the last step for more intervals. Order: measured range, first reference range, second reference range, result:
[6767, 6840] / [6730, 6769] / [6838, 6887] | -0.039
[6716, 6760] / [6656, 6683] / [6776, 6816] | 0.049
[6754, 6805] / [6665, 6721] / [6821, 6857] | -0.036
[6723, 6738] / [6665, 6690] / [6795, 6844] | -0.005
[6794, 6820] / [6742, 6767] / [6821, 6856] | -0.040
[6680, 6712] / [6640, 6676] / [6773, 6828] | 0.046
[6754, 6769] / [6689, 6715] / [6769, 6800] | 0.016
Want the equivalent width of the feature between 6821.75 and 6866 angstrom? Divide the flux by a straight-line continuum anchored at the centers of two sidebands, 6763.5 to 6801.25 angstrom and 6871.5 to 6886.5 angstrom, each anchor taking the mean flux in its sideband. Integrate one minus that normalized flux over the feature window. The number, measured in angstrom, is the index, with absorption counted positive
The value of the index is 0.7 angstrom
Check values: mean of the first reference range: 17.3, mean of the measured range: 16.6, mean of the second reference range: 16.6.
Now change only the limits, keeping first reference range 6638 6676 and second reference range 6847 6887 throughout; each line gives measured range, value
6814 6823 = -0.1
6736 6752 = 0.2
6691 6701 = 0.8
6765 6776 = -0.6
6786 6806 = -0.2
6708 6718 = -0.5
